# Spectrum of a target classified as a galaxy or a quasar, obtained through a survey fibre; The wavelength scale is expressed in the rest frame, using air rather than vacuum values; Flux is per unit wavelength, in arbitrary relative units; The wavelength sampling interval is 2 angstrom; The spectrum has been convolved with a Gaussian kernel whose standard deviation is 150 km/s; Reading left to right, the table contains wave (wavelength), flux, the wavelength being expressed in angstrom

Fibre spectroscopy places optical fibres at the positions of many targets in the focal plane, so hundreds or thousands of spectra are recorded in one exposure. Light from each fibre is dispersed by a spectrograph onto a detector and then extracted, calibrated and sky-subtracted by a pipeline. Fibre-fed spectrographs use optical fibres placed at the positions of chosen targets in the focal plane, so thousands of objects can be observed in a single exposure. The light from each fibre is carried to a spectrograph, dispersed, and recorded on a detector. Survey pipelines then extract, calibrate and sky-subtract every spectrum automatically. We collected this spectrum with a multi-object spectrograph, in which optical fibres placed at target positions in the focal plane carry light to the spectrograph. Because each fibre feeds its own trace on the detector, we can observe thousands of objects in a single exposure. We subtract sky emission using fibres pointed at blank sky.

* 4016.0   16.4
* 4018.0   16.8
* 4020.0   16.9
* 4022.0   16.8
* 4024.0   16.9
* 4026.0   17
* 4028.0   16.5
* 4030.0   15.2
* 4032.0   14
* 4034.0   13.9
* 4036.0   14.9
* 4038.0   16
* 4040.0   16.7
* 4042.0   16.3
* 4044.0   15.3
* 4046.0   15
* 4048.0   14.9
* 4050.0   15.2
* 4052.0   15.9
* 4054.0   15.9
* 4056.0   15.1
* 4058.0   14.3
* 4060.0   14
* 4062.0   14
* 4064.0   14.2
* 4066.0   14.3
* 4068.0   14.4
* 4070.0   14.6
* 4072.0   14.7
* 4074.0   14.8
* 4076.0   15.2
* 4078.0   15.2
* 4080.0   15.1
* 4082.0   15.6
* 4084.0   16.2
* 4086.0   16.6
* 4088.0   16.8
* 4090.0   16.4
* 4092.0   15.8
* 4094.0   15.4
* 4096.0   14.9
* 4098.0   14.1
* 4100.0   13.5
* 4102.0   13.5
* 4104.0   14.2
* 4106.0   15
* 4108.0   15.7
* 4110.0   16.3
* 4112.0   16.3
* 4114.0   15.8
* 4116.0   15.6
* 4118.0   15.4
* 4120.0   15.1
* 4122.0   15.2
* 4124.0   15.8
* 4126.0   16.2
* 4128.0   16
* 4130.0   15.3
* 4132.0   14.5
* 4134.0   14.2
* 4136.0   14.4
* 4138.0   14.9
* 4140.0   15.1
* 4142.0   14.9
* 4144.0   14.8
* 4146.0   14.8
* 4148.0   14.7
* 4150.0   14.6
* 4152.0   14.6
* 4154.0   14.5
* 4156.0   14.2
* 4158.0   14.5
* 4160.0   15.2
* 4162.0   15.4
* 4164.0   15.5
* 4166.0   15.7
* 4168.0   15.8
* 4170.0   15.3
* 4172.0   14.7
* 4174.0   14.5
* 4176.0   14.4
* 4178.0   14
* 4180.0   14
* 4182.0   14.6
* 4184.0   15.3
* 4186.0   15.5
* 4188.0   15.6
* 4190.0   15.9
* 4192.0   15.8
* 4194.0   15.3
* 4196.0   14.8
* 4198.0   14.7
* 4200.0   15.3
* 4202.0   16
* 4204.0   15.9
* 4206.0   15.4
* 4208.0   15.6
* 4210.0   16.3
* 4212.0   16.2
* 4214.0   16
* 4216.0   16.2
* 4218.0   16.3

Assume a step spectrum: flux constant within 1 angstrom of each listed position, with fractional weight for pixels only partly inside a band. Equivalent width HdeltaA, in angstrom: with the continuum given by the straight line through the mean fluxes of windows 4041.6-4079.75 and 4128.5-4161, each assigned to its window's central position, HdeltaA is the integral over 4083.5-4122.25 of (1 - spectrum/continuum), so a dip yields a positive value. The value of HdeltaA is -1.5 angstrom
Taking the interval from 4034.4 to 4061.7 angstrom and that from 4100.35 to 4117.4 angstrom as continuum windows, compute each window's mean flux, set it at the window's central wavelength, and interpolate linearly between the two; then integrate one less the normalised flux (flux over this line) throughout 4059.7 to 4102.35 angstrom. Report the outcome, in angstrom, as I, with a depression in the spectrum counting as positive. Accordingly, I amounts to 0.7 angstrom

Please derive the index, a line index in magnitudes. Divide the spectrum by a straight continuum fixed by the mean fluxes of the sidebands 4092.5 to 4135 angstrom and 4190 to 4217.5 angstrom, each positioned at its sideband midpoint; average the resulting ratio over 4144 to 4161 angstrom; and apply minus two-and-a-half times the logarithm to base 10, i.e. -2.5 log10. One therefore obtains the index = 0.053 mag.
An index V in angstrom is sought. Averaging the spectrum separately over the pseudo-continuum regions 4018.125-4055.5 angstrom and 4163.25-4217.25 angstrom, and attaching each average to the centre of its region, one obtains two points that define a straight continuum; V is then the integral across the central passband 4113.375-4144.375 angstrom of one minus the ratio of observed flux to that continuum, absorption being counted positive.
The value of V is 0.6 angstrom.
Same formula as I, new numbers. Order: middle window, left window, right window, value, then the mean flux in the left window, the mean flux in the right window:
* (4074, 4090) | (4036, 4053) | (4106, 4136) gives -0.2 angstrom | 15.6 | 15.5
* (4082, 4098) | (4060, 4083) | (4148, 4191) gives -1.2 angstrom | 14.7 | 14.9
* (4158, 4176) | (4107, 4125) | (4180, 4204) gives 0.3 angstrom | 15.7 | 15.3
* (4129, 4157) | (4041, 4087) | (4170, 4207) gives 0.8 angstrom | 15.1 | 15.1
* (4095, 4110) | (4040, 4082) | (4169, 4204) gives 0.5 angstrom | 15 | 15.1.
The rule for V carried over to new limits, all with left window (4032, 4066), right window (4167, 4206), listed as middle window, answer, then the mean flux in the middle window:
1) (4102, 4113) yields -0.2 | 15.3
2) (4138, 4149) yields 0.2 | 14.9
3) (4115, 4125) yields -0.2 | 15.4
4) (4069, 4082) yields 0.1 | 15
